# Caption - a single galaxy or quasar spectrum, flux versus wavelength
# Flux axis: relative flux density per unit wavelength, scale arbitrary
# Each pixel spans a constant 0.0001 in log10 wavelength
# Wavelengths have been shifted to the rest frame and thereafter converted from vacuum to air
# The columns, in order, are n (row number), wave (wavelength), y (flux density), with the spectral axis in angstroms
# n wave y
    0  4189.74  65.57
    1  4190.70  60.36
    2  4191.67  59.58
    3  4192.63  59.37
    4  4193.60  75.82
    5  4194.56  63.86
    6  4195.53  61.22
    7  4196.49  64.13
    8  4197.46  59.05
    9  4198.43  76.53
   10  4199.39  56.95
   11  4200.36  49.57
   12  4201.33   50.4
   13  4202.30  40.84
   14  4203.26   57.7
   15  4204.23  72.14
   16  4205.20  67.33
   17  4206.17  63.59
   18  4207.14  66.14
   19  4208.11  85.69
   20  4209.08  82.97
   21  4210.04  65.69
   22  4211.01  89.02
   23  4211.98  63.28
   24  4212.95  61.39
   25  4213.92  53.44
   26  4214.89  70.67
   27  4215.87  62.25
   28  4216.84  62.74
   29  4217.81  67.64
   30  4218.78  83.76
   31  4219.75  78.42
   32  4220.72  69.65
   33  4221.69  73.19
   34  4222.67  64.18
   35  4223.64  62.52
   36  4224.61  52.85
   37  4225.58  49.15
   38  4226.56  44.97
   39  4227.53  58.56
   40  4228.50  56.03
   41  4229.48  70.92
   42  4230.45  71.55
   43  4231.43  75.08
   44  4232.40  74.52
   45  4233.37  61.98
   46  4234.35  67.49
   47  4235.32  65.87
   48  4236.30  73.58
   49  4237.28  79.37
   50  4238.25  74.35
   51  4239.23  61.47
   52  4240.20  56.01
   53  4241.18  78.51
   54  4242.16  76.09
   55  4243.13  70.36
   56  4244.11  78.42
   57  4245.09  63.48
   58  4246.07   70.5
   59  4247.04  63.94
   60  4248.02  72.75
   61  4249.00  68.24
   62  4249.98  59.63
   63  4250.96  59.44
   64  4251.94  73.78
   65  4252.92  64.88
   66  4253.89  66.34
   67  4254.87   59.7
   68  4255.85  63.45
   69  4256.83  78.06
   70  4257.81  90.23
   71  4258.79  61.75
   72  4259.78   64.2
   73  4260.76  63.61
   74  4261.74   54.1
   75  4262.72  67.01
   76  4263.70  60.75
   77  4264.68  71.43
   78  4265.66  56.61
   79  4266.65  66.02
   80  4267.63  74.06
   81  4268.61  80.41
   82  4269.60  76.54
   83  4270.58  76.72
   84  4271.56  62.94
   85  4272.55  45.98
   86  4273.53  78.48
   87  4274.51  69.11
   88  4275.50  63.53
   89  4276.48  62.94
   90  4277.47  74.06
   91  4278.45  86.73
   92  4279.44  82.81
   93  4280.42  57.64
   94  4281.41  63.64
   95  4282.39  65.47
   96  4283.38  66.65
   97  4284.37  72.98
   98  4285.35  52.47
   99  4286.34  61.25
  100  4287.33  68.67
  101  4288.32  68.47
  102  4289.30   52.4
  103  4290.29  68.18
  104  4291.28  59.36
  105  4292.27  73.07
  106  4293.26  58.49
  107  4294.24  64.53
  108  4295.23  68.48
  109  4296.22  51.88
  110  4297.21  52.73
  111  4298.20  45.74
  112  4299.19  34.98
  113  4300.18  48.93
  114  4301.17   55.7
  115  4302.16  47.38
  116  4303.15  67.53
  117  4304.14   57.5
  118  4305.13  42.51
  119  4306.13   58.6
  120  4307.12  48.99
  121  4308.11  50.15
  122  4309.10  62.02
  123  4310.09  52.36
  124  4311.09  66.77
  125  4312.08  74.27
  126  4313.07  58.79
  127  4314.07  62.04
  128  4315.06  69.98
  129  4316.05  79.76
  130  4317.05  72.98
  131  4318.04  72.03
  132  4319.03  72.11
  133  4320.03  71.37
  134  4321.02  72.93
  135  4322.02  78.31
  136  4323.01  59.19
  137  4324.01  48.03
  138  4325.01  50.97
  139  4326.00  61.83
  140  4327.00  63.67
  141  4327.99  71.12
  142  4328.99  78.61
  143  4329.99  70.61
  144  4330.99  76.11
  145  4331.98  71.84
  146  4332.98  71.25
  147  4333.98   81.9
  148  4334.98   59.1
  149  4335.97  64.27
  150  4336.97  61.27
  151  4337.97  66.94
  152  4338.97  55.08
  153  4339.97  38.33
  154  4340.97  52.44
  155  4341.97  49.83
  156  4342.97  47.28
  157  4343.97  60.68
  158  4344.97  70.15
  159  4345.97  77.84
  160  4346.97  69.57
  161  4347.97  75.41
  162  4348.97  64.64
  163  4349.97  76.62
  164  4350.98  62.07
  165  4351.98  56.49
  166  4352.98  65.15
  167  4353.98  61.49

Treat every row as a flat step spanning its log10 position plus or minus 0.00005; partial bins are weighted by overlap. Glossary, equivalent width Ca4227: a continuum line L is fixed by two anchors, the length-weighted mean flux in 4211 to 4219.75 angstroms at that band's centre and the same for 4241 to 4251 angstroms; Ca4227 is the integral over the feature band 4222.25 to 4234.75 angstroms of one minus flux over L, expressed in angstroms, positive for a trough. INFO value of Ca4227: 1.12 angstroms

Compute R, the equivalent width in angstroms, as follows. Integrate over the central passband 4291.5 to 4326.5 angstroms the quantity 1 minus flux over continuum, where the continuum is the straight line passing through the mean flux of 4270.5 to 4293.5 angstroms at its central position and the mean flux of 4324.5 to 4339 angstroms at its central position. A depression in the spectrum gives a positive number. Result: 3.4 angstroms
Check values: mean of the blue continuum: 66.2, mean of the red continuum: 67.3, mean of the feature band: 60.4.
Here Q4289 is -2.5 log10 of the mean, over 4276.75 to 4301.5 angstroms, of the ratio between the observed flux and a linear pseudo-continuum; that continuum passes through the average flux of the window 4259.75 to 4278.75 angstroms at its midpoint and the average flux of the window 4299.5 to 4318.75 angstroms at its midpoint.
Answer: 0.03 mag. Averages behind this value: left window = 67.7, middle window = 62.2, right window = 60.3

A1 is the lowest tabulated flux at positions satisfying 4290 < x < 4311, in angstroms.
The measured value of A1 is 34.98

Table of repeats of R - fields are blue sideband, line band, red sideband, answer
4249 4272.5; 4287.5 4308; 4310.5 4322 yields 3.8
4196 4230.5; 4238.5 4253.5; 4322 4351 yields -0.8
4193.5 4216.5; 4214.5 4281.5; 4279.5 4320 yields -4.9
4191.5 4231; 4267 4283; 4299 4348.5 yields -1.6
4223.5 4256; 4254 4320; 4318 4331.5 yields 2.9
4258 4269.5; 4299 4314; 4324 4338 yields 2.5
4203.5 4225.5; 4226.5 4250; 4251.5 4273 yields -0.2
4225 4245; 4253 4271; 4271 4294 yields -0.5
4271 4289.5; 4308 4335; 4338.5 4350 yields -2.0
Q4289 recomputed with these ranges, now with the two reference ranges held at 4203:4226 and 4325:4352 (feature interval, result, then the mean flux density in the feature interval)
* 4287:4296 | 0.03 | 64.2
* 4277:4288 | -0.03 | 68.4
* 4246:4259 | -0.02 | 68.2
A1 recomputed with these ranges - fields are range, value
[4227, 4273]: 45.98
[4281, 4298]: 51.88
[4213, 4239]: 44.97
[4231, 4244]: 56.01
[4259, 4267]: 54.1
